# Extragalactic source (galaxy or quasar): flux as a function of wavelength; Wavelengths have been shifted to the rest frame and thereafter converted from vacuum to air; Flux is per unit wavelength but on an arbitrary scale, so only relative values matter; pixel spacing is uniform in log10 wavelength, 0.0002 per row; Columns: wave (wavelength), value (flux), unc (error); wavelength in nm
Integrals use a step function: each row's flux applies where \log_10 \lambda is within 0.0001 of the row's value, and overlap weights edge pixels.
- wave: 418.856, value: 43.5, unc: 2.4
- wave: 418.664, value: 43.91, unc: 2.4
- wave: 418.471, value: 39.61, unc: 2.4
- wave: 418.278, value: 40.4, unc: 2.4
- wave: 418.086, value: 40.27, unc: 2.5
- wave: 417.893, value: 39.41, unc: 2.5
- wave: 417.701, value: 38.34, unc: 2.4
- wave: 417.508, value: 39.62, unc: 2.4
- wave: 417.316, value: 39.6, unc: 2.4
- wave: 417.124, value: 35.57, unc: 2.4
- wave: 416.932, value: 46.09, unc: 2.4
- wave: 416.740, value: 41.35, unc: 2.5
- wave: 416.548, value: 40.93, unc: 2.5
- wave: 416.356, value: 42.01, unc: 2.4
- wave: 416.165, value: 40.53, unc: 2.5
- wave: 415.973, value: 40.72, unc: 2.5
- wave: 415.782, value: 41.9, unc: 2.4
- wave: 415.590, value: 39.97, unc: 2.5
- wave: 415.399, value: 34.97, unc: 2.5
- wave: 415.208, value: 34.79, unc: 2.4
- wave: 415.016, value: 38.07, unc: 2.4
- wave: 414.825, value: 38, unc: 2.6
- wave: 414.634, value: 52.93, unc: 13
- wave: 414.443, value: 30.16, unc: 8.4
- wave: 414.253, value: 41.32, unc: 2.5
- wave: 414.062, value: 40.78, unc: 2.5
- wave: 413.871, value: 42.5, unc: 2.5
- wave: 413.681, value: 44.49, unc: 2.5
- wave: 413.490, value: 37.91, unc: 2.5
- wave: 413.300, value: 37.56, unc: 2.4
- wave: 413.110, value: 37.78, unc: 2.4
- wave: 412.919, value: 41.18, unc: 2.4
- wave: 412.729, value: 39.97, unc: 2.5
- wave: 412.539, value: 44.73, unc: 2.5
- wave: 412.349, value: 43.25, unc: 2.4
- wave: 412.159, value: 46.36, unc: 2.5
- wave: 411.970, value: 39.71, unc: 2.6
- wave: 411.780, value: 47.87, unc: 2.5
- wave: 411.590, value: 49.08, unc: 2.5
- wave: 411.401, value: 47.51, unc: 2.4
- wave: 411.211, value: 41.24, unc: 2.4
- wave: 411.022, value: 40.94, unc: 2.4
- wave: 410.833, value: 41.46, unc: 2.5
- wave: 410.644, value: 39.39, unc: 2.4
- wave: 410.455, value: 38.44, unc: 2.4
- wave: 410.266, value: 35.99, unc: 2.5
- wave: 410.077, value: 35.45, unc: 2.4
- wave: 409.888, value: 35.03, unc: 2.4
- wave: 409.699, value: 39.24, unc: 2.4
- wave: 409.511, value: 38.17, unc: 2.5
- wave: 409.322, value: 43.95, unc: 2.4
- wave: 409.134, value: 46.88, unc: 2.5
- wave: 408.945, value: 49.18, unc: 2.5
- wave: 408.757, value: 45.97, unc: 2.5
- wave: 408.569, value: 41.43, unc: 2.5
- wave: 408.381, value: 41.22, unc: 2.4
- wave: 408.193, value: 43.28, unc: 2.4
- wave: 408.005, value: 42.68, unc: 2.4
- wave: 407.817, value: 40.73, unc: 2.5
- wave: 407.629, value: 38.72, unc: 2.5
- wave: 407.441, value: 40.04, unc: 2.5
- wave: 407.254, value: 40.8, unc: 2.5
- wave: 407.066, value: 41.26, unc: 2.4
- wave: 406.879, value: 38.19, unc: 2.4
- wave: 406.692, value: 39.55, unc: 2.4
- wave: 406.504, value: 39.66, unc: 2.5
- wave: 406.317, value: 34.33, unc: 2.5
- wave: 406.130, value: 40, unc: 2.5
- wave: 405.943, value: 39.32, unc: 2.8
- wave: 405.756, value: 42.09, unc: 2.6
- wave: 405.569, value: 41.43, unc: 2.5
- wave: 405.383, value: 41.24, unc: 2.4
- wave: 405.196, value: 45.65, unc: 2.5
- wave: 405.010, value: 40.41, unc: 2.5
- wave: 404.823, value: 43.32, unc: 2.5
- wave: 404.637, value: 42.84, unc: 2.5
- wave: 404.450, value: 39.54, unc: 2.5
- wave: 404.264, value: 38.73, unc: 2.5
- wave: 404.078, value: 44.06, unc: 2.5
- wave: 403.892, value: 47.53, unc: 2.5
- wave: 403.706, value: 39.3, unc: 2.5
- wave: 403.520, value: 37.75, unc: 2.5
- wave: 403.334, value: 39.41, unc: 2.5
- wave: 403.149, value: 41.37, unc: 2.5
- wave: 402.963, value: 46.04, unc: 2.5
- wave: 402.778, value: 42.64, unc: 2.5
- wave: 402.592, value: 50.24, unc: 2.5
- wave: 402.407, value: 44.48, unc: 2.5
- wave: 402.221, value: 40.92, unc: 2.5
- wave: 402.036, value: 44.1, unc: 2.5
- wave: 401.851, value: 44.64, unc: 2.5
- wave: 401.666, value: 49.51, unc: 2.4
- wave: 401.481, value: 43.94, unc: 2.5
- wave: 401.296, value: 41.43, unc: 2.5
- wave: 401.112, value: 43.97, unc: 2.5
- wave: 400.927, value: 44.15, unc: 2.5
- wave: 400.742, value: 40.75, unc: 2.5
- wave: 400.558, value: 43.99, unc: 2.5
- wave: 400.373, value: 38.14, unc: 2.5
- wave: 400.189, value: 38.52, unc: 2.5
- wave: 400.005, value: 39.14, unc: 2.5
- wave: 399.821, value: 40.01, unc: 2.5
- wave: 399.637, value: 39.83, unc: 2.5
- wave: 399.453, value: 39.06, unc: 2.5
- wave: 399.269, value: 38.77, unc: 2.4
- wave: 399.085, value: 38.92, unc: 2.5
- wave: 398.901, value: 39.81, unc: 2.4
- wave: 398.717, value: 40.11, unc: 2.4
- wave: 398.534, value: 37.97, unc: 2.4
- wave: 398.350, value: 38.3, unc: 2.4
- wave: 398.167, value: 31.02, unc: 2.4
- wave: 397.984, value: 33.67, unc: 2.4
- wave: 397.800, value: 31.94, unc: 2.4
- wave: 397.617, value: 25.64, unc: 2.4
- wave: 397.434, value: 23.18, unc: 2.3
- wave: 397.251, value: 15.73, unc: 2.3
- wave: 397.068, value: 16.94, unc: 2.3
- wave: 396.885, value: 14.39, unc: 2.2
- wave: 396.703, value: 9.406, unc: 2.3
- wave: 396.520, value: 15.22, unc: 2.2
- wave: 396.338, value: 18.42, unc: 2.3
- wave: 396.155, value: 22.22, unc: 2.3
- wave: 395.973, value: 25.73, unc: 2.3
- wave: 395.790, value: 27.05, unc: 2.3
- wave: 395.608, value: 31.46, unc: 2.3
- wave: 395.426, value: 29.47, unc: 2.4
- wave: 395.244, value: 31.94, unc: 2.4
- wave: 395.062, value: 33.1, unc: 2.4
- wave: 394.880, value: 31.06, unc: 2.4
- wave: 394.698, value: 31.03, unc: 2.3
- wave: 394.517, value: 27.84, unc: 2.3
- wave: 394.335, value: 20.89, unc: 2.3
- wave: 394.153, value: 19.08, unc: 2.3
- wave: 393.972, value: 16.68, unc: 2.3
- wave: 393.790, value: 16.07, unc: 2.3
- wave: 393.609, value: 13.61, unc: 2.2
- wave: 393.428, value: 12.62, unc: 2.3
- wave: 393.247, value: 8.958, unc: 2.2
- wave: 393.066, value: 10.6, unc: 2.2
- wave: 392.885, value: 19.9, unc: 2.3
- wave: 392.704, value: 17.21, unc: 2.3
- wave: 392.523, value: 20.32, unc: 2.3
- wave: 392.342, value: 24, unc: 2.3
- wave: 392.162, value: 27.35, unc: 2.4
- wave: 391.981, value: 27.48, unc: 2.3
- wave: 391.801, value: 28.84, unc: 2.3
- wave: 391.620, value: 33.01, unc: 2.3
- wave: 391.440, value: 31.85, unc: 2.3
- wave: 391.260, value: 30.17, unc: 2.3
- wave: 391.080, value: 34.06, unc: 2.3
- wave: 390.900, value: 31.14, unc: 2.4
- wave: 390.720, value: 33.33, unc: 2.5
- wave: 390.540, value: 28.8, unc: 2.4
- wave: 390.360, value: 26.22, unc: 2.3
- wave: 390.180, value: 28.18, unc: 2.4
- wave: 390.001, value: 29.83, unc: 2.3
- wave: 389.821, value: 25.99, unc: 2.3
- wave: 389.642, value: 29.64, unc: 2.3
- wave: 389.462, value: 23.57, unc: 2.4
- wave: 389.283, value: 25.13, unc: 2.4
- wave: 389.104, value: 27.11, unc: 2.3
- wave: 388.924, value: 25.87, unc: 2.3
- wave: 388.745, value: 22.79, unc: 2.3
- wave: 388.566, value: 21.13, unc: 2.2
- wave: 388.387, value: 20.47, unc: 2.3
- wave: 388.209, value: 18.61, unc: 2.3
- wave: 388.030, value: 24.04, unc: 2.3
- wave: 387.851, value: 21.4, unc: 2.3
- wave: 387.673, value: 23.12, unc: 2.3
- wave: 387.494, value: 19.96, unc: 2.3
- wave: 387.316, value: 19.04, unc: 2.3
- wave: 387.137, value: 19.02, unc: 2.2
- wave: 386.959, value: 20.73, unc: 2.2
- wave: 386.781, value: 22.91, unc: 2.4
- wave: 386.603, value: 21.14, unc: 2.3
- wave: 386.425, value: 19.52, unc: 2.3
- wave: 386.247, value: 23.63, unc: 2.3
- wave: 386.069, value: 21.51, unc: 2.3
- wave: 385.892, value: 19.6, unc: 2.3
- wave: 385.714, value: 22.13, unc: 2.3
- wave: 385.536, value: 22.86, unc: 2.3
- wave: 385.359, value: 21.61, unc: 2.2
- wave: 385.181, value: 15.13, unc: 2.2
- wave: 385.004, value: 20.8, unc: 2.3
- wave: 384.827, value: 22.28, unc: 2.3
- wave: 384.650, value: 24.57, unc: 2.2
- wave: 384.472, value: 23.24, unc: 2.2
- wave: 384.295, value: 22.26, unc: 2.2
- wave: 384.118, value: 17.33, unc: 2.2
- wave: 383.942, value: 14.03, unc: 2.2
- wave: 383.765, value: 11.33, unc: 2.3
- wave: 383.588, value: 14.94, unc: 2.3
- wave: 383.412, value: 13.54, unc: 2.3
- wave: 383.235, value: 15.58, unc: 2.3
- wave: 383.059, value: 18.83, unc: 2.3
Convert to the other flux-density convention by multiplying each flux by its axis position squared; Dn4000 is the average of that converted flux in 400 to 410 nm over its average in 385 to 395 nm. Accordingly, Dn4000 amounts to 1.9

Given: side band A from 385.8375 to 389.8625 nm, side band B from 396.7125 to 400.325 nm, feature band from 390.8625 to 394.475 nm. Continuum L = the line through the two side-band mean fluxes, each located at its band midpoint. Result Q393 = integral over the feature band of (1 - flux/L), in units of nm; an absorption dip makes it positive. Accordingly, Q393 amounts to 0.61 nm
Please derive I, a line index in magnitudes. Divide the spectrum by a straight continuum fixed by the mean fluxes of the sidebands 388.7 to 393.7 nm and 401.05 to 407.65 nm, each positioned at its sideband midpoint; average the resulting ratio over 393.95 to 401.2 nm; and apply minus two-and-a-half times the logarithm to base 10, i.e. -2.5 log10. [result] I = 0.09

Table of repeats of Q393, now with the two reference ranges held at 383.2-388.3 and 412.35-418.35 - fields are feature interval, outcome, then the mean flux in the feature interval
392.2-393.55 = 0.44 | 16.6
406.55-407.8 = -0.19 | 39.8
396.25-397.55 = 0.53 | 16.4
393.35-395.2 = 0.24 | 22.5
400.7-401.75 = -0.47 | 44.1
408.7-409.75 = -0.24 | 44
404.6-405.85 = -0.35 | 42.4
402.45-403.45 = -0.38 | 43.8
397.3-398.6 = -0.13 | 31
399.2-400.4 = -0.39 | 39.1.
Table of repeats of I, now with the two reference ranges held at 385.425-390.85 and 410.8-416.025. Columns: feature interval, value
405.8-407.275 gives -0.076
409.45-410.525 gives 0.055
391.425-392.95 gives 0.045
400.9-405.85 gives -0.246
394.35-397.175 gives 0.190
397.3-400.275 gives -0.148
